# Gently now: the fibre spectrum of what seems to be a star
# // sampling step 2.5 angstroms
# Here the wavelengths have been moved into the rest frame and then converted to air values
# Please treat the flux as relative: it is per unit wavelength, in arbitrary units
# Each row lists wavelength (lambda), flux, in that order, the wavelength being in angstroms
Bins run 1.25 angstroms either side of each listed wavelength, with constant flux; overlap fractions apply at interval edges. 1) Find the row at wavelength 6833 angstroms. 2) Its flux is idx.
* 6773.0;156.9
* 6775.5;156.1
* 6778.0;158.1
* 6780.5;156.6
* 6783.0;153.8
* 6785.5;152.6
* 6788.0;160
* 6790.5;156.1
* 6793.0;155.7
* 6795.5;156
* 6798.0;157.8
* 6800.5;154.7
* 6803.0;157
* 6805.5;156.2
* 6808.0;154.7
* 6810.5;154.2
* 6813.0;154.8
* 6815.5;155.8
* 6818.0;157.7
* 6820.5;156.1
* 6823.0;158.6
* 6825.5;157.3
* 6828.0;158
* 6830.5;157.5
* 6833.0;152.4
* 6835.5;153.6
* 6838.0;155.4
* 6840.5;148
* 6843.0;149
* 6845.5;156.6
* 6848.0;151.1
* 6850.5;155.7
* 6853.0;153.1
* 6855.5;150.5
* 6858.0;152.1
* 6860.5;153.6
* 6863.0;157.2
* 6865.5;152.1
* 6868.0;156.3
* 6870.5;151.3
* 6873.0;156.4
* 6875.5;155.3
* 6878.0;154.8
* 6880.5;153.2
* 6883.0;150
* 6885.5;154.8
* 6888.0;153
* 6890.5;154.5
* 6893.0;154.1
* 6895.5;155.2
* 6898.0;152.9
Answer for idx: 152.4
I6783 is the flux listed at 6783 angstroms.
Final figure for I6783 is 153.8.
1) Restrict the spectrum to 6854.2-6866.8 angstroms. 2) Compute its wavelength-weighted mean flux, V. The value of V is 153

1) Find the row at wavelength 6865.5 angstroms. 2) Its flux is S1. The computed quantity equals 152.1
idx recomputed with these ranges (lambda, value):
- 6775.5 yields 156.1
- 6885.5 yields 154.8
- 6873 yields 156.4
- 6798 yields 157.8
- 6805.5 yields 156.2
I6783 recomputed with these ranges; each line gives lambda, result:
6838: 155.4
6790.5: 156.1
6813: 154.8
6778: 158.1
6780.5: 156.6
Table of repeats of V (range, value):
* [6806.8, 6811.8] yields 154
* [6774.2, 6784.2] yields 156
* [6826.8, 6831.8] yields 158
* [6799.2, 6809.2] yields 156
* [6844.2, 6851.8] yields 154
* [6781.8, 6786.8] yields 153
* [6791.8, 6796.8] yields 156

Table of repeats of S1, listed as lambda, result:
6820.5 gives 156.1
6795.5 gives 156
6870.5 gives 151.3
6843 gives 149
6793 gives 155.7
